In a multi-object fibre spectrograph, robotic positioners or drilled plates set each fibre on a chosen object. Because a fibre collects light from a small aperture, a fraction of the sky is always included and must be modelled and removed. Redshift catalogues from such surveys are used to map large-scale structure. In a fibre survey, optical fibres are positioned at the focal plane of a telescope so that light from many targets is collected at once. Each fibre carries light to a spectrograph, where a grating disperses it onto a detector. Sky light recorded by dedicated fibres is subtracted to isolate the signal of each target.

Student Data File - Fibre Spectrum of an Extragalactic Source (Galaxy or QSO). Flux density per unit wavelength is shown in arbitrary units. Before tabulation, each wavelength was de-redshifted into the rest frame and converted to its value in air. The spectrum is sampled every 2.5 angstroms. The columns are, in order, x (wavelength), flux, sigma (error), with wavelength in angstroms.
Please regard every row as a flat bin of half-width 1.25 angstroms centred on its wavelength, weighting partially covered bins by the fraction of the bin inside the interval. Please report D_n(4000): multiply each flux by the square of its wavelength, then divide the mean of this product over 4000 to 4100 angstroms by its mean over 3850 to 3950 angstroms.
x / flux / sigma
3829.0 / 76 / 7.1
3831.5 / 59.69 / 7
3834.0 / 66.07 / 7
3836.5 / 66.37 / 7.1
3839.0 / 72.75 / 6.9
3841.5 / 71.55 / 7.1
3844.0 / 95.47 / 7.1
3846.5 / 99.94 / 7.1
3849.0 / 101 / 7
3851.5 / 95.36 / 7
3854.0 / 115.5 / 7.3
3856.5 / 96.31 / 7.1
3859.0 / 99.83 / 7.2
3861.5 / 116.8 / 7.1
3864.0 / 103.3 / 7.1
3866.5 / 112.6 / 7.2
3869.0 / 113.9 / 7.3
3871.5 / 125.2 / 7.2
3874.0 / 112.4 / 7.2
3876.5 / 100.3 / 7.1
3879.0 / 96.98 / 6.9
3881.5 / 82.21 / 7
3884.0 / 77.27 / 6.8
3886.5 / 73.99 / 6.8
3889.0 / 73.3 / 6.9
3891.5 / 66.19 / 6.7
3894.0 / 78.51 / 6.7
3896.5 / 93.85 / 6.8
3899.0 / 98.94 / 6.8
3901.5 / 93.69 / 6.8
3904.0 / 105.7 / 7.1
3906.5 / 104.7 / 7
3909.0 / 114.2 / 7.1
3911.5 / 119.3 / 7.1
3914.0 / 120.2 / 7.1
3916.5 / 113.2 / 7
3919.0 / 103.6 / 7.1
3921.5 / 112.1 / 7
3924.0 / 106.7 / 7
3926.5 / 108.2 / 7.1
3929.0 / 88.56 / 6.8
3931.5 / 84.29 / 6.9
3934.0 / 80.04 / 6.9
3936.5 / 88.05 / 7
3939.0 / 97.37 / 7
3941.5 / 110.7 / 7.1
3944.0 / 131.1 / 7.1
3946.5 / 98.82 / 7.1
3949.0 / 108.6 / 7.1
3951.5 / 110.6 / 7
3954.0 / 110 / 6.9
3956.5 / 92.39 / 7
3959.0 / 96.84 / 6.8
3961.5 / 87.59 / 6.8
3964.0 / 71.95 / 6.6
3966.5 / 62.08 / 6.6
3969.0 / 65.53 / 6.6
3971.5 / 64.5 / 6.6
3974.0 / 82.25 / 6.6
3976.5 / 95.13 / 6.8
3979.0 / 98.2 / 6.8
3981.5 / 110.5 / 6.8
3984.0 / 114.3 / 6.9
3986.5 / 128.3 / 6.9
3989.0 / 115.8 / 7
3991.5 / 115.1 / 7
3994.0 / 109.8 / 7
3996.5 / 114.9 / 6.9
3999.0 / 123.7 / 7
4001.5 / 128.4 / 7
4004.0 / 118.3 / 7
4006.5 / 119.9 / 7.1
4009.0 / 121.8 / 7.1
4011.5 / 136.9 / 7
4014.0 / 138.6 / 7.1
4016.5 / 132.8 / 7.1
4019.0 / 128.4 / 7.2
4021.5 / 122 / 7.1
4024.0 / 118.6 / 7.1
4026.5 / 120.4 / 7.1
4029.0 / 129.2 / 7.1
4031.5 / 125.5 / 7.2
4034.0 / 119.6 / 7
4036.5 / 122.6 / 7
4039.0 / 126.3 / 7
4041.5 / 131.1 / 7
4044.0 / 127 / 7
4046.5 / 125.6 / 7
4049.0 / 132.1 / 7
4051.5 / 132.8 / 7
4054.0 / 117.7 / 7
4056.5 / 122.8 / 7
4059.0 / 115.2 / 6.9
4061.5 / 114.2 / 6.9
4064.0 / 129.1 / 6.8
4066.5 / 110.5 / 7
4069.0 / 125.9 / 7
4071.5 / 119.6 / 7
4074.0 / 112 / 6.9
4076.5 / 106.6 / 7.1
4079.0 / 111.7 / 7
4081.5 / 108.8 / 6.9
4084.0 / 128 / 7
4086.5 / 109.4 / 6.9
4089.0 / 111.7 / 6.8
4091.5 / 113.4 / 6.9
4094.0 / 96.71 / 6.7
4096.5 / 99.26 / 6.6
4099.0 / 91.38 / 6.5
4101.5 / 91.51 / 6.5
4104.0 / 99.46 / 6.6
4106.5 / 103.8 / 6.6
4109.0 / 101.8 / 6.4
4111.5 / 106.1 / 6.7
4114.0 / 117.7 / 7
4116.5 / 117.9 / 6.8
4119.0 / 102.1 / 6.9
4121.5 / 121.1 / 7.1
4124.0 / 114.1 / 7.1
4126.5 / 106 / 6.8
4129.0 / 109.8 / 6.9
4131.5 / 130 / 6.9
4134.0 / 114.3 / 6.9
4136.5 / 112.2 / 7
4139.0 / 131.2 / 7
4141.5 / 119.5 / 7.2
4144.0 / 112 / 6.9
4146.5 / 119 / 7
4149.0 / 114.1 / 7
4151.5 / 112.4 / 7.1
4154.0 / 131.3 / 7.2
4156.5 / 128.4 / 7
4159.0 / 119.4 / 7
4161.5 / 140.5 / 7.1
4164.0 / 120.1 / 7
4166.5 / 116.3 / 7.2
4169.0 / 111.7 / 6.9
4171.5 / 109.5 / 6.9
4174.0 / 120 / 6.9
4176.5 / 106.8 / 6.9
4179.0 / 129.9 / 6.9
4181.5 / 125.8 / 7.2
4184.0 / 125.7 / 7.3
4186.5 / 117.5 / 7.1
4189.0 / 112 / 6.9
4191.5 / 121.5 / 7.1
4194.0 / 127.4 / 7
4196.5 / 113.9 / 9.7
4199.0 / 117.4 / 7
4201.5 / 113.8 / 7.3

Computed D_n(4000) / 1.3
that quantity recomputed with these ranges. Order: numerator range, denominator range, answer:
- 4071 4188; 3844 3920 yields 1.29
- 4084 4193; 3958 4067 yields 1.06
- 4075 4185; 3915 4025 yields 1.16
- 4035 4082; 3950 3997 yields 1.30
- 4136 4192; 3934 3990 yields 1.37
